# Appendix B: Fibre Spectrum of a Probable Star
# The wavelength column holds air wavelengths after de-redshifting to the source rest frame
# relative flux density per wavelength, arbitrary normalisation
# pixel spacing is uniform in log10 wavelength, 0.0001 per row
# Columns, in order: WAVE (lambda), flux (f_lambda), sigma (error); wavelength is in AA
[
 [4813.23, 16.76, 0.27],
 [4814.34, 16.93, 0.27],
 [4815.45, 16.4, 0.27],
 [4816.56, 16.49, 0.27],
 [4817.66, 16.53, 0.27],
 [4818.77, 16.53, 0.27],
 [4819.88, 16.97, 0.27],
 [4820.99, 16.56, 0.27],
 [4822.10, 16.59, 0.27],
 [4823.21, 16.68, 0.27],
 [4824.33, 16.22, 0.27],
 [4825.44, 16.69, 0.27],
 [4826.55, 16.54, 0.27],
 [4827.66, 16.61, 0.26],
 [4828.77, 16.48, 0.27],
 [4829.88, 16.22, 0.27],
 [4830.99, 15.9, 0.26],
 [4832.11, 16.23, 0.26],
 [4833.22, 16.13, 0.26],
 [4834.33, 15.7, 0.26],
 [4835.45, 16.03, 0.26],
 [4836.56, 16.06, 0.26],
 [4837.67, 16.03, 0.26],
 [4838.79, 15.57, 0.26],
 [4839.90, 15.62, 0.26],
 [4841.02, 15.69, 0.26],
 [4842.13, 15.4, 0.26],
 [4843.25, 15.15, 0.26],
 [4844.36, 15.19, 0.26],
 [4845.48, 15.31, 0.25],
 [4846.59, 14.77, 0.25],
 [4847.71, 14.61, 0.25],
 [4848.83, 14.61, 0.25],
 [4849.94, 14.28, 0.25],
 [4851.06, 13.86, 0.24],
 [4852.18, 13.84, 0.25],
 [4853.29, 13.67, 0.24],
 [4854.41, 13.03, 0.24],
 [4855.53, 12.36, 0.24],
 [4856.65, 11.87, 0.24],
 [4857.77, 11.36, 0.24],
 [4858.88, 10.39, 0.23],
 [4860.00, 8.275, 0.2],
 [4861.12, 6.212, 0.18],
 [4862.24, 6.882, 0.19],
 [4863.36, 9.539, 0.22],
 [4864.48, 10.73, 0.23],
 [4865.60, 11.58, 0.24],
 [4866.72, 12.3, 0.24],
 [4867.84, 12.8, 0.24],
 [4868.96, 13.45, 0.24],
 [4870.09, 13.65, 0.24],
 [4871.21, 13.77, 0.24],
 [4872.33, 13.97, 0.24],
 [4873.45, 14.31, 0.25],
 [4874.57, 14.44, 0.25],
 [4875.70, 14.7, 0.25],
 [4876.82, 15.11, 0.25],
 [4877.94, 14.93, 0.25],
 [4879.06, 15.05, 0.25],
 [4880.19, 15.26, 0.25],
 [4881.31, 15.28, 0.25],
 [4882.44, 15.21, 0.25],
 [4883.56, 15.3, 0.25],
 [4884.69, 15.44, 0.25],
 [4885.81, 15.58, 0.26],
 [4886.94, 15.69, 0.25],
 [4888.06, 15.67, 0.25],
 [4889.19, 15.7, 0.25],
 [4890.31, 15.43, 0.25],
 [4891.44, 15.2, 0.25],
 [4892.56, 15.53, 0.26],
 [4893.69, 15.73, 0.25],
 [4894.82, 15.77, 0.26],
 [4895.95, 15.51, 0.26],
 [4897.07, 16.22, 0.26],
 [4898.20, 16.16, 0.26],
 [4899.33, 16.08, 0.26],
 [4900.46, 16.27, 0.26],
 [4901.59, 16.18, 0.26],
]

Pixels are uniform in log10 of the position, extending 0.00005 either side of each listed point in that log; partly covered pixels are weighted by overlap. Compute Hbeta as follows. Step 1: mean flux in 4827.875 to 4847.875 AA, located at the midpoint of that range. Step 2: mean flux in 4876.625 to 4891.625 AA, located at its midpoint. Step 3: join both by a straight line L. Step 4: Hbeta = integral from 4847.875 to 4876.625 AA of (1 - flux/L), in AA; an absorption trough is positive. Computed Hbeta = 6.0 AA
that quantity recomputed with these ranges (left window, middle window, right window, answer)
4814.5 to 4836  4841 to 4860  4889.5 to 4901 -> 3.0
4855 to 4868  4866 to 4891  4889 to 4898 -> -3.0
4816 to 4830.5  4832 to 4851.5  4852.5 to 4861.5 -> -2.6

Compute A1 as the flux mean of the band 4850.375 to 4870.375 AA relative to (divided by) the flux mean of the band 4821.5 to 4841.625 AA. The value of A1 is 0.71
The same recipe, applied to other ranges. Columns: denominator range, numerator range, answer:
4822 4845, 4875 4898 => 0.96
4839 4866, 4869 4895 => 1.18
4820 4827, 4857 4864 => 0.54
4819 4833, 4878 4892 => 0.93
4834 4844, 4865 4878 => 0.87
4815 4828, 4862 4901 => 0.87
